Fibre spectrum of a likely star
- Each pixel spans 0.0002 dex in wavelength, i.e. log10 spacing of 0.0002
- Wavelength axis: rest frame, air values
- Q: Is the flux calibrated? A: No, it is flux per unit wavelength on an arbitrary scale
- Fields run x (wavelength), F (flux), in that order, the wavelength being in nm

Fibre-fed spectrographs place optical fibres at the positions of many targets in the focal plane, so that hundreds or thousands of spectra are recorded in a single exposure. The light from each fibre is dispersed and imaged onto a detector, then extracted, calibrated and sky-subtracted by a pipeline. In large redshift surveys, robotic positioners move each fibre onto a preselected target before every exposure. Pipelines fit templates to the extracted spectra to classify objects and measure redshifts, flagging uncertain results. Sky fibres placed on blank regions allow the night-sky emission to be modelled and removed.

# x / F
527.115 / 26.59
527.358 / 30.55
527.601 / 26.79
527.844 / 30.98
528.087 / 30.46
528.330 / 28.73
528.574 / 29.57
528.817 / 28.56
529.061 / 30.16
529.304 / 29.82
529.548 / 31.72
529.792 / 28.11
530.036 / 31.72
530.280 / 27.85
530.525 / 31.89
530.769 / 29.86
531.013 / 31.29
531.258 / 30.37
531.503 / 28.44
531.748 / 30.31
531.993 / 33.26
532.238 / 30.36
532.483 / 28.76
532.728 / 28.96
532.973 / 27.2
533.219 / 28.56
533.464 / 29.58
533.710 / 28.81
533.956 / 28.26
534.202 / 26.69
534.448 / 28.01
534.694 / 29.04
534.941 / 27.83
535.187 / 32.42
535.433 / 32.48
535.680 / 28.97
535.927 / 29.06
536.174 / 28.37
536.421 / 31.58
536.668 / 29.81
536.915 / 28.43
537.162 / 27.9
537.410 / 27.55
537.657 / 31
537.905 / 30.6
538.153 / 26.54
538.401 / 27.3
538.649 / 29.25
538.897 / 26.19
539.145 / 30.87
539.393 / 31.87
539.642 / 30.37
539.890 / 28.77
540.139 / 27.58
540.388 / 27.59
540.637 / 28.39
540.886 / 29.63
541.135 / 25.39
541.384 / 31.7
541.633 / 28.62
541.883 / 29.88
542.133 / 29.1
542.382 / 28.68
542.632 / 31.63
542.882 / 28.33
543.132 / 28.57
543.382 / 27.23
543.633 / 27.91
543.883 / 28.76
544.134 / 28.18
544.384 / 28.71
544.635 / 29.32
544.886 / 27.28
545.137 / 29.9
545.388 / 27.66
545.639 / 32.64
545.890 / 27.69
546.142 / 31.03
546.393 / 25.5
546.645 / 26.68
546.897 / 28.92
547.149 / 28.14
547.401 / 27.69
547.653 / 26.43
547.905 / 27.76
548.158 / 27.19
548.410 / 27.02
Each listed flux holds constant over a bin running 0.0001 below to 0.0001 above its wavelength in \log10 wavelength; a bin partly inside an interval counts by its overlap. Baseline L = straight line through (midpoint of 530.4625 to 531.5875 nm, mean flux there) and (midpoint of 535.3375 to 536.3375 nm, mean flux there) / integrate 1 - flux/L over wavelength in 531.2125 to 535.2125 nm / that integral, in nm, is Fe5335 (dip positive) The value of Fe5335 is 0.12 nm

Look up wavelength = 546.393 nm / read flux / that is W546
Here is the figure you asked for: 25.5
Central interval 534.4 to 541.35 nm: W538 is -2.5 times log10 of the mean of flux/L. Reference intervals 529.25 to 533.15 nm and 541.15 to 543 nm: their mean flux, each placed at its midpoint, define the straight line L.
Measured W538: 0.022 mag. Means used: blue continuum 30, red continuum 29.5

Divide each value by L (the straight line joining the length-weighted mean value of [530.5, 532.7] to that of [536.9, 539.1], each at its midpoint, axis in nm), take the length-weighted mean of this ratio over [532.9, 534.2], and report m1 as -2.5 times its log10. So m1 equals 0.05 mag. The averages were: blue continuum 30.4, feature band 28.4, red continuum 28.4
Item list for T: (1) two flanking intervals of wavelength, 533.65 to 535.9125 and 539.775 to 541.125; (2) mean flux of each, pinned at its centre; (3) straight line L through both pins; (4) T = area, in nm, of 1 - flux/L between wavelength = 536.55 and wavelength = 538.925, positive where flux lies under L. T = 0.01 nm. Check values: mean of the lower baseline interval 29.2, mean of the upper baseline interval 28.1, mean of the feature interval 28.5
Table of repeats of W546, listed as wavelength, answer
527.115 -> 26.59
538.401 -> 27.3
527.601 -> 26.79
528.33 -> 28.73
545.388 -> 27.66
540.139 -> 27.58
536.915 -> 28.43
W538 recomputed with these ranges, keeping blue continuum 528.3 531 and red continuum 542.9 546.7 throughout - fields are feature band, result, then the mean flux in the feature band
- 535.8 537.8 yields 0.001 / 29.2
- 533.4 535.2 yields 0.034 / 28.6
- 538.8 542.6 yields -0.007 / 29.1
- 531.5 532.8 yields -0.019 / 30.2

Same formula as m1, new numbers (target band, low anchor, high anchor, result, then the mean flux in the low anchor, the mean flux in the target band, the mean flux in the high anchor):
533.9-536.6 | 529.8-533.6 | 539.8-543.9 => 0.00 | 29.8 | 29.4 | 28.7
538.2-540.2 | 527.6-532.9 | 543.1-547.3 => 0.00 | 30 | 29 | 28.5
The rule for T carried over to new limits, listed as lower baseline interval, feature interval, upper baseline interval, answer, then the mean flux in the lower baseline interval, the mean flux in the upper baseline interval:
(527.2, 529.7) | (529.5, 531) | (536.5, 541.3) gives -0.035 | 29.7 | 28.7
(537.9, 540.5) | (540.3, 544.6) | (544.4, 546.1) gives 0.031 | 28.7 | 29.1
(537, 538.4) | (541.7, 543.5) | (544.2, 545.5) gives -0.030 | 28.6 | 28.6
